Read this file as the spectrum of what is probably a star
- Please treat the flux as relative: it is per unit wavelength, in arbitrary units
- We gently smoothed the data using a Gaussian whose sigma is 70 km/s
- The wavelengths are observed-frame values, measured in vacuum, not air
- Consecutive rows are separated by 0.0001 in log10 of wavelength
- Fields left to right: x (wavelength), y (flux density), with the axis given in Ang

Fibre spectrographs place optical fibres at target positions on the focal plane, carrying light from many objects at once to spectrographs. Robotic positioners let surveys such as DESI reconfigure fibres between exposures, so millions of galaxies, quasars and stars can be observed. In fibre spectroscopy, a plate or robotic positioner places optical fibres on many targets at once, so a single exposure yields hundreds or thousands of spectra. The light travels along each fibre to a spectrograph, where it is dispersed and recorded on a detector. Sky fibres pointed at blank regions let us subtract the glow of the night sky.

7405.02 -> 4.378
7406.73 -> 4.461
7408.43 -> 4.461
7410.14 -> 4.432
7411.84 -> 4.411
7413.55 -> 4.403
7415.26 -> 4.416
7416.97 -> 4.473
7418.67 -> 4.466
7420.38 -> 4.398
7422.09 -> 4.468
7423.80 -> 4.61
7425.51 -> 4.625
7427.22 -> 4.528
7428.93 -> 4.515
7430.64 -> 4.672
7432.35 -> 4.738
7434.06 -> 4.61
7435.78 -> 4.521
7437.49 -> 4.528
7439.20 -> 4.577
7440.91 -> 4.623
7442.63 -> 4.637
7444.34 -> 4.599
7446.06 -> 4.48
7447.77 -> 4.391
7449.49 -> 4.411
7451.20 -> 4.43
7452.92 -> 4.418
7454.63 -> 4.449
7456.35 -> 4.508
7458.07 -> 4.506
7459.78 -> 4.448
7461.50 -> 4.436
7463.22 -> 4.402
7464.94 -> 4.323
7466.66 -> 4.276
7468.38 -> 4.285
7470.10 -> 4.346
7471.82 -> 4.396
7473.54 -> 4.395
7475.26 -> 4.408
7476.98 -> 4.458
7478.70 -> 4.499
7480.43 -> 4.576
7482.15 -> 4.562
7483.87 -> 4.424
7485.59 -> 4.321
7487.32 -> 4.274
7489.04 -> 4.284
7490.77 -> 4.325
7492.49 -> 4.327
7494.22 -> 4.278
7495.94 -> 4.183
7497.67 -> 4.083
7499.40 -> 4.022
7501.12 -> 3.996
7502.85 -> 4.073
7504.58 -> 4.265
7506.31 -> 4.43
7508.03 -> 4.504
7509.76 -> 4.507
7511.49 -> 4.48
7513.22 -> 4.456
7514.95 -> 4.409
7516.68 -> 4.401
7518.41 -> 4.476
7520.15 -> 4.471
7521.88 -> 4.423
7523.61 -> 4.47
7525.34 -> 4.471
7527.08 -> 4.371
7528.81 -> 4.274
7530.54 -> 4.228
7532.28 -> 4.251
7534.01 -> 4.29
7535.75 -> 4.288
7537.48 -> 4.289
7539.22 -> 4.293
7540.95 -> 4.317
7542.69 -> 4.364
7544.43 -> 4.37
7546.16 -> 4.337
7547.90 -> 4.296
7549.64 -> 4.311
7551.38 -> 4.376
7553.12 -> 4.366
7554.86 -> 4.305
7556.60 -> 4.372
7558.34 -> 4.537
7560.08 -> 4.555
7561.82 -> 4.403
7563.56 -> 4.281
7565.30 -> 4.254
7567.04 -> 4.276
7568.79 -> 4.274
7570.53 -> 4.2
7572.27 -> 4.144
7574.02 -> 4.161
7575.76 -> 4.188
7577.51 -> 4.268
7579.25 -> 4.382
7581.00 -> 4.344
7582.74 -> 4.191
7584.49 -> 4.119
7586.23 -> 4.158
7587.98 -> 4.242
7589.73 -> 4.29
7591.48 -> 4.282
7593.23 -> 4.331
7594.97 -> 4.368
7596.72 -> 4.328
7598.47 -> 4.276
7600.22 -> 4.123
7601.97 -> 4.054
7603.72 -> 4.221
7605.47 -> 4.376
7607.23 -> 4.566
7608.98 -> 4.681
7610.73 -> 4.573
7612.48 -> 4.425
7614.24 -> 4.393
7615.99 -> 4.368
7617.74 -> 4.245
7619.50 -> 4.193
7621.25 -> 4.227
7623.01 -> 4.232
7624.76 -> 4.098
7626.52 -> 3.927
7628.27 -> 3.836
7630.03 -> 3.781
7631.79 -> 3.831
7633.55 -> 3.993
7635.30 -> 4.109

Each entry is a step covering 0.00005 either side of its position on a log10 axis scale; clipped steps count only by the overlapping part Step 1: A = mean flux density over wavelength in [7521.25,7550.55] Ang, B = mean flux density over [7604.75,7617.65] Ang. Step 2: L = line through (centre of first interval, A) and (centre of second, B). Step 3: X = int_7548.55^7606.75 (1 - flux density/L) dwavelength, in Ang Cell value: 1.6 Ang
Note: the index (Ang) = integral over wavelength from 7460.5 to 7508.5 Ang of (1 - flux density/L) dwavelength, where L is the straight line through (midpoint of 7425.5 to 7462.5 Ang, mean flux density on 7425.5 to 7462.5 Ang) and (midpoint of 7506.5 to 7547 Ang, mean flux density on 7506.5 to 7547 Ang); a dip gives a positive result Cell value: 1.4 Ang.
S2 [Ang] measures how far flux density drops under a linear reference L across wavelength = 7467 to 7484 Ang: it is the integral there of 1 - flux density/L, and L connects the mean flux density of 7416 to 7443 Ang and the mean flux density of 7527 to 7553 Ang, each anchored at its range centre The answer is 0.1 Ang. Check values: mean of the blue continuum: 4.56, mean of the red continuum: 4.31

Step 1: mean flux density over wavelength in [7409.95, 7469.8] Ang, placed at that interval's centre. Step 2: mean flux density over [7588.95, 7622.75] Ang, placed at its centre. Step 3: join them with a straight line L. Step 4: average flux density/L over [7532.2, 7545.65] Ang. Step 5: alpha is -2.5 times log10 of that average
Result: 0.02 mag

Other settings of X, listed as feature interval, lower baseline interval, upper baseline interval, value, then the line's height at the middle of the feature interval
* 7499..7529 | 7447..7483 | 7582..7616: 0.1 Ang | 4.39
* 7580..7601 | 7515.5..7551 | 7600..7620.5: 0.5 Ang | 4.36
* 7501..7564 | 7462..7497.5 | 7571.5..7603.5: -0.9 Ang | 4.3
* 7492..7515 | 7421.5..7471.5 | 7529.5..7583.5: 0.6 Ang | 4.4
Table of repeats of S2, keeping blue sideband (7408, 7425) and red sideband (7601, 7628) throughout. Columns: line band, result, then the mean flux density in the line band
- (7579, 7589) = 0.2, 4.23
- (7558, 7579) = 0.2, 4.29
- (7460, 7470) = 0.1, 4.35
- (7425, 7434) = -0.3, 4.62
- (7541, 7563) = -0.2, 4.38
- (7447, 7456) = 0.0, 4.42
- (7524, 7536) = 0.1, 4.32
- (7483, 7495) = 0.2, 4.32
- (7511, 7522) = -0.2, 4.44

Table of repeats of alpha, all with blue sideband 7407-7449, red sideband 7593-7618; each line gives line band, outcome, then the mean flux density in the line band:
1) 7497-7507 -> 0.08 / 4.14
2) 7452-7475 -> 0.02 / 4.4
